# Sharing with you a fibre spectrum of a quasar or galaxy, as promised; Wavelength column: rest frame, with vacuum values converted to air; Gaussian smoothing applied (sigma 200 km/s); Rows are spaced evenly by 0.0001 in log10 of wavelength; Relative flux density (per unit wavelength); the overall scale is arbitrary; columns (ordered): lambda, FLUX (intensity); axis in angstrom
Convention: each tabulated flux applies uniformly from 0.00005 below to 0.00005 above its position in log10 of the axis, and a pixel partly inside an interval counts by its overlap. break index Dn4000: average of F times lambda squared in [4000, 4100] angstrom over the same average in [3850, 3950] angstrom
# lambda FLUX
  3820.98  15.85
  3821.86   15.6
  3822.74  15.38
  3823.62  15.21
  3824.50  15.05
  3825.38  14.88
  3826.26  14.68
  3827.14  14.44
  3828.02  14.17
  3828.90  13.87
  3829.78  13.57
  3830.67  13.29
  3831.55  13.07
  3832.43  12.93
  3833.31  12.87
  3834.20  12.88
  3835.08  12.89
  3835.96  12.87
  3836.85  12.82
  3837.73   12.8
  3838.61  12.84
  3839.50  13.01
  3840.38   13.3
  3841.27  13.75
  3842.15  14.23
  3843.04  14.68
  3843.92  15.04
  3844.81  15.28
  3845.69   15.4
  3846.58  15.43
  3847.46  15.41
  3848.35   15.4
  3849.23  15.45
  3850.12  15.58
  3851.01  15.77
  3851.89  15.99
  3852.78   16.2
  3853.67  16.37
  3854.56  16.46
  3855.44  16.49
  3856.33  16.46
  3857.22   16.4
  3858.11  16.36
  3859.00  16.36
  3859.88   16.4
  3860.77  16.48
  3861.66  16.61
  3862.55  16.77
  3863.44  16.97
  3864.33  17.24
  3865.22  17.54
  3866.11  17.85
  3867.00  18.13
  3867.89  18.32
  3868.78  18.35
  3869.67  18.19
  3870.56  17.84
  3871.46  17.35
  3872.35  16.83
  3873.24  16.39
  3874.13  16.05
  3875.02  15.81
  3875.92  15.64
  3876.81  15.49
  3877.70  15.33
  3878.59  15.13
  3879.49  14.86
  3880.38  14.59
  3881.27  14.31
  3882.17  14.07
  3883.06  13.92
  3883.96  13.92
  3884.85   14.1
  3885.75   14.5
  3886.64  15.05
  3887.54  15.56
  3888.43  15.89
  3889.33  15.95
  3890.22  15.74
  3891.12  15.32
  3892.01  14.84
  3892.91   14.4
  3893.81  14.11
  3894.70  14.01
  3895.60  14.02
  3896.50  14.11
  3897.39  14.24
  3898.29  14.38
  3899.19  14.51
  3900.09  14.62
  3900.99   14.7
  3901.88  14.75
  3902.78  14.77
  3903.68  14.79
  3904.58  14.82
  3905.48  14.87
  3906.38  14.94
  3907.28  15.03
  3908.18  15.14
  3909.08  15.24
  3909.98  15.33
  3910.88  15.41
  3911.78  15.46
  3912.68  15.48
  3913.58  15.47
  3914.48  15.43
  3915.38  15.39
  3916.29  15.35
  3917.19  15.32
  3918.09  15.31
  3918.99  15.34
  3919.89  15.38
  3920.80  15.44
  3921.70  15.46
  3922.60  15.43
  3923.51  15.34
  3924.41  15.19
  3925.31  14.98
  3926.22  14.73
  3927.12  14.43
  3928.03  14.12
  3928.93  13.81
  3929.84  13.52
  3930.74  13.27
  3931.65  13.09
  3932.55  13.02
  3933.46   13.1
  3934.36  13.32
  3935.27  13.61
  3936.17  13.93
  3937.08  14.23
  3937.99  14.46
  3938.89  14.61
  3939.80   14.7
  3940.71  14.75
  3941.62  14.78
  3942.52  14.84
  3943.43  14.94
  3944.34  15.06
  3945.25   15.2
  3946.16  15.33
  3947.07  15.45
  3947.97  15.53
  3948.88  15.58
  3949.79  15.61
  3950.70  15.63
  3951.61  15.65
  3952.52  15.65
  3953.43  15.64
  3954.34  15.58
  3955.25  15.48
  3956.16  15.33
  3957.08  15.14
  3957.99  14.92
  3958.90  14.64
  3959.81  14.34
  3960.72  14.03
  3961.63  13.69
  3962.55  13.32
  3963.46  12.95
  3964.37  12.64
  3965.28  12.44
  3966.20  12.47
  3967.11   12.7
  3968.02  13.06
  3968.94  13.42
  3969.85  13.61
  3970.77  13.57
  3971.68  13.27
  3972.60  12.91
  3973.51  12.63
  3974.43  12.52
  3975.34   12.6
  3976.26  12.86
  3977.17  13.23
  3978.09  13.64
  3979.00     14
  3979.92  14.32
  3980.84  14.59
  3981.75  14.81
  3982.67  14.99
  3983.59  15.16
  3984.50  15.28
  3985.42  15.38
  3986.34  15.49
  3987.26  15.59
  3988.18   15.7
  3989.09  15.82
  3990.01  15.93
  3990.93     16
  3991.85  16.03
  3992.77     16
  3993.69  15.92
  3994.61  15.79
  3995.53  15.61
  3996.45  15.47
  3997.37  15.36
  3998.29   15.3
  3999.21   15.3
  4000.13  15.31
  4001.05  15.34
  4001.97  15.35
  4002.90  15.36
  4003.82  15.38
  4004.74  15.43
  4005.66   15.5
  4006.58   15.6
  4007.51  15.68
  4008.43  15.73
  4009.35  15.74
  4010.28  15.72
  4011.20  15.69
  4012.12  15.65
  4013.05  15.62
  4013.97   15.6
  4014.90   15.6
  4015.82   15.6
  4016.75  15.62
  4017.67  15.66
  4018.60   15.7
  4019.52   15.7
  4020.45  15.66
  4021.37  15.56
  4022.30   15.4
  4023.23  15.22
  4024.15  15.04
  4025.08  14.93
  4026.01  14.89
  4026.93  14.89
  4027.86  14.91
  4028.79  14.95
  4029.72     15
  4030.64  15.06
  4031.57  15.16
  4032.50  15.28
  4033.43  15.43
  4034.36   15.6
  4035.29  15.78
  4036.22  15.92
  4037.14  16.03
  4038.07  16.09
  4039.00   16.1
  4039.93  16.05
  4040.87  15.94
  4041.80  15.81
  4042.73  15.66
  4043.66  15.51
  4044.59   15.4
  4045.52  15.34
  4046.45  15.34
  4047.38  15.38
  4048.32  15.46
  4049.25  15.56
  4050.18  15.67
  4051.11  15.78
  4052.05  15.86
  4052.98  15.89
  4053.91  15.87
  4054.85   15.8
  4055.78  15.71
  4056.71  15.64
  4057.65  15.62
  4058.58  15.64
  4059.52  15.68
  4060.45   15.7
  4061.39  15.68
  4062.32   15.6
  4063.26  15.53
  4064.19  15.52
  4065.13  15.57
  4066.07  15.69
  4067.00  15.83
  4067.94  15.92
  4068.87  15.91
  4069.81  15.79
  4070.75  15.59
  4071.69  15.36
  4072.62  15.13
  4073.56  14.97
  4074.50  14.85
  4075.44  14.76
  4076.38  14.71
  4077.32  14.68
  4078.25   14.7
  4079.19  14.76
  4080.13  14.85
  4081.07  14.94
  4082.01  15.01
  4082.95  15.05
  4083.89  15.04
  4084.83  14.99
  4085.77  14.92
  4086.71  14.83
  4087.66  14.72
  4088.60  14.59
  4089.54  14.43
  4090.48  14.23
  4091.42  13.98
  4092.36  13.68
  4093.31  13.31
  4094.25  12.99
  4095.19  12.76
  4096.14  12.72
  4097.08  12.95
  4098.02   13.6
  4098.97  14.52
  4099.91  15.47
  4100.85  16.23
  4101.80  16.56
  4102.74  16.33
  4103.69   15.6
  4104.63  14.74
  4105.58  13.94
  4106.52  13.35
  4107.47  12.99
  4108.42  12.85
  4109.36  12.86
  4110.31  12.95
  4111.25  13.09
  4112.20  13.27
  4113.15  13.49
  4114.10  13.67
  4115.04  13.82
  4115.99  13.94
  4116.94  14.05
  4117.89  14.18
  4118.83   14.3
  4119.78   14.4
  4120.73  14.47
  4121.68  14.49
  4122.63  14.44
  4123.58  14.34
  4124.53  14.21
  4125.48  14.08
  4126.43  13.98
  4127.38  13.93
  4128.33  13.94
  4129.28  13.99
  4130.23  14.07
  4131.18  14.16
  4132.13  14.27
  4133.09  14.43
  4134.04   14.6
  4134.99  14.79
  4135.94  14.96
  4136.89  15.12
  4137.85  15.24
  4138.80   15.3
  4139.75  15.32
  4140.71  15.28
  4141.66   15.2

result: 1.1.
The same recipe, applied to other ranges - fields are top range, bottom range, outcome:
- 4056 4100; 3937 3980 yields 1.11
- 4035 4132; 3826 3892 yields 1.08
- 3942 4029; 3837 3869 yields 1.01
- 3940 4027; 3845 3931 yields 1.01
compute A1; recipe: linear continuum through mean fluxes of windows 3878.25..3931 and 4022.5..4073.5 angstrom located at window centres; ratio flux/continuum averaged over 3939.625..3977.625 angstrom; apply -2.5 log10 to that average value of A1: 0.07 mag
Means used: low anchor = 14.8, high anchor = 15.5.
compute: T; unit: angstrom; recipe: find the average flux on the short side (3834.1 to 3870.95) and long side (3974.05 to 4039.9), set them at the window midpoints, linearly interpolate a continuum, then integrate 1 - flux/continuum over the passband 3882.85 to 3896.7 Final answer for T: 0.8 angstrom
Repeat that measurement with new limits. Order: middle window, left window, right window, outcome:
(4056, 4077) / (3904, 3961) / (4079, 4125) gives -1.6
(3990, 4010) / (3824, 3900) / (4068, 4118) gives -1.2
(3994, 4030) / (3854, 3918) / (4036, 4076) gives 0.4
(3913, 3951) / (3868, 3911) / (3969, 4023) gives 1.0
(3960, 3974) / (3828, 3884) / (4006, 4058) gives 2.1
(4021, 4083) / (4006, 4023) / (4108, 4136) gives -1.6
